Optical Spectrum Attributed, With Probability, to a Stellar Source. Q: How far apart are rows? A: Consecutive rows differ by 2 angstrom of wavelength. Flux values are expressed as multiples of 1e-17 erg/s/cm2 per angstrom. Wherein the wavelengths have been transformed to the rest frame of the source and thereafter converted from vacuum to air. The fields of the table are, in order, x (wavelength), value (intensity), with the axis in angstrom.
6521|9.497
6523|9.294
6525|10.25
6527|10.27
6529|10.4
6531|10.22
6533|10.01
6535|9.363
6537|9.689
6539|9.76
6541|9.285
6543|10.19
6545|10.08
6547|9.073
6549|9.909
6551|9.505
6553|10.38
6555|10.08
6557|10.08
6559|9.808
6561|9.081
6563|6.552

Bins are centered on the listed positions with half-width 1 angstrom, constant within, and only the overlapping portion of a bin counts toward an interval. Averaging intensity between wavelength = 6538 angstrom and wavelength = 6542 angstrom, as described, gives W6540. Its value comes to 9.52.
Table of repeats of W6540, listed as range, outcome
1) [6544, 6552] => 9.64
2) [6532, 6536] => 9.69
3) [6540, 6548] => 9.66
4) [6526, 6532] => 10.3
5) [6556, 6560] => 9.94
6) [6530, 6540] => 9.81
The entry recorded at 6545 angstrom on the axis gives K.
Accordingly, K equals 10.08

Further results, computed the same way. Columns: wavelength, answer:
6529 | 10.4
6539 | 9.76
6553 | 10.38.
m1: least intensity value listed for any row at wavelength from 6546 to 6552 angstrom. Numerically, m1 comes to 9.073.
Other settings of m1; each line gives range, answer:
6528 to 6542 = 9.285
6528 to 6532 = 10.22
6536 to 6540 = 9.689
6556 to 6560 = 9.808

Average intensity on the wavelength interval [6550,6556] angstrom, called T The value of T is 9.99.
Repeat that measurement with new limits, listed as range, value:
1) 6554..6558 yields 10.1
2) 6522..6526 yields 9.77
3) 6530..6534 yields 10.1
